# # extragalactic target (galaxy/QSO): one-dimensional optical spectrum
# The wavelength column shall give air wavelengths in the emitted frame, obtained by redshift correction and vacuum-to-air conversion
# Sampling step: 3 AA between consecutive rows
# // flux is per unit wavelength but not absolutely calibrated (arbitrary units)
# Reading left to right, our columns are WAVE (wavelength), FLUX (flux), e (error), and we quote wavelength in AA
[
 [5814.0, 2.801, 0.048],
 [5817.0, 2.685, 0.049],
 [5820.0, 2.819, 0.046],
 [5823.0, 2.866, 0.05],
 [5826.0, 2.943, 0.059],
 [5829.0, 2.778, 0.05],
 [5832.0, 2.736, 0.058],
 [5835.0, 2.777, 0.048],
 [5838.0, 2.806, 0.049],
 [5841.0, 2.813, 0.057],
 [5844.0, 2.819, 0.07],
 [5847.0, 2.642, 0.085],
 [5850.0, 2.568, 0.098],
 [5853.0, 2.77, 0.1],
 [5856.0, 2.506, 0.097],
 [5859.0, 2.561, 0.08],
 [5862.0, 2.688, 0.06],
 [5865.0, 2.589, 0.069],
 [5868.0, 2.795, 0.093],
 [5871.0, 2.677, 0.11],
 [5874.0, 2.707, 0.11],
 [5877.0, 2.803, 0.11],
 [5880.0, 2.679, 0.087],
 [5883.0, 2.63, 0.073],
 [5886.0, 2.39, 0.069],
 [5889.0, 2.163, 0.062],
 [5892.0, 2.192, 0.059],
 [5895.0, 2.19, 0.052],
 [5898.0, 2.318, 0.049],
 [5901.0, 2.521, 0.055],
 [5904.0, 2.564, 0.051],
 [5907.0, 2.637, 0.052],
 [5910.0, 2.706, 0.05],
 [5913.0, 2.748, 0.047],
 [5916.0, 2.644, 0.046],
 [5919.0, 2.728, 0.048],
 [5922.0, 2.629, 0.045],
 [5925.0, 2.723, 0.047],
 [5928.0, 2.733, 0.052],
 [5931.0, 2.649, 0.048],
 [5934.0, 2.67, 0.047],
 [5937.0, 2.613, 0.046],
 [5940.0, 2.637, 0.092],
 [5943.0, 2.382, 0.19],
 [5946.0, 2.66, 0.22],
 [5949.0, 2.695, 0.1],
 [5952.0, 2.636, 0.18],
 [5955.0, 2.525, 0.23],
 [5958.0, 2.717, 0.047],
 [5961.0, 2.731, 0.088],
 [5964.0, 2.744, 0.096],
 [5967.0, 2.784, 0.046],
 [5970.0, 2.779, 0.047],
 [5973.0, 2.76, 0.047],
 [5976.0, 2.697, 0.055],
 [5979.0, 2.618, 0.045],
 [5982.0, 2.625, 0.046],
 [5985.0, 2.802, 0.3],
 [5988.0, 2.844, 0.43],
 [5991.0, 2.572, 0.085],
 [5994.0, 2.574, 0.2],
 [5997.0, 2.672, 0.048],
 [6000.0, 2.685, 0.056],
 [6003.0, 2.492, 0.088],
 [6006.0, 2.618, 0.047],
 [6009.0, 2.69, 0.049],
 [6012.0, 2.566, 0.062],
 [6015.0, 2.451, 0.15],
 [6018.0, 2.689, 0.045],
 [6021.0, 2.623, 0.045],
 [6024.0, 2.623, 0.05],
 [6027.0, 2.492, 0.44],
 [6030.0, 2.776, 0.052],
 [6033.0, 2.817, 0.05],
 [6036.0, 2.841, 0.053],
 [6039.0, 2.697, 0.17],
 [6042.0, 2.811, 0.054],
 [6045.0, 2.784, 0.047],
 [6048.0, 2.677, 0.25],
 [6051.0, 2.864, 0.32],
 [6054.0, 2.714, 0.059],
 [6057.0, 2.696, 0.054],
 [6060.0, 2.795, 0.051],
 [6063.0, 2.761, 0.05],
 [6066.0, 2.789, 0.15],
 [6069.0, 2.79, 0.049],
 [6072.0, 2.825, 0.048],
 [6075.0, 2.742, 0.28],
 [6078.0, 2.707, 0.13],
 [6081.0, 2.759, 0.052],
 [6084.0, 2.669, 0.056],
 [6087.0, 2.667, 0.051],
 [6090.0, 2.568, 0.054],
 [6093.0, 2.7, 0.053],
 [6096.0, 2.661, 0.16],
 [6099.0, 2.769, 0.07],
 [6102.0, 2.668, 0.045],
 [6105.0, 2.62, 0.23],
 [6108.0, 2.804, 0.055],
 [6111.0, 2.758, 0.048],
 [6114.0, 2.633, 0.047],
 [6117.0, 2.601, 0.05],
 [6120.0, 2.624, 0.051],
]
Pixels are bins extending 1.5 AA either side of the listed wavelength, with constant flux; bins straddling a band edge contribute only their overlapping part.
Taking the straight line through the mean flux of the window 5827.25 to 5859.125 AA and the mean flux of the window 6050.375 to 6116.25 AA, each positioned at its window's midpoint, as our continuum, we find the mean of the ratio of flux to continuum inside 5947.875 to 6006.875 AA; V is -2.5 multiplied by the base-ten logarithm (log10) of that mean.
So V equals 0.02 mag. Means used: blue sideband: 2.72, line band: 2.68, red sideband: 2.72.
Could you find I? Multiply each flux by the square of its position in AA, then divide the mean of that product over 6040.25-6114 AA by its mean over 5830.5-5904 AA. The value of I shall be 1.1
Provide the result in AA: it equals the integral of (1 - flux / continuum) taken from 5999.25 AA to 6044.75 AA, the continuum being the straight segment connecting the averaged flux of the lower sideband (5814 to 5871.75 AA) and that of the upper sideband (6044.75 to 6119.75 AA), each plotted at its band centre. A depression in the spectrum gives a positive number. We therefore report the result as 1.0 AA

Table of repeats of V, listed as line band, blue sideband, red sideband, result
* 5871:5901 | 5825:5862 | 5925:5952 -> 0.09 mag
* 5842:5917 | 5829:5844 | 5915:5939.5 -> 0.06 mag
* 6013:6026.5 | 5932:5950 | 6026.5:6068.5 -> 0.05 mag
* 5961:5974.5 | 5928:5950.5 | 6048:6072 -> -0.04 mag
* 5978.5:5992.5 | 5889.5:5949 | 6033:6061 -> -0.01 mag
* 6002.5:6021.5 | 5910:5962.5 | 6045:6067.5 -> 0.05 mag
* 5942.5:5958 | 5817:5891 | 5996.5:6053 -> 0.03 mag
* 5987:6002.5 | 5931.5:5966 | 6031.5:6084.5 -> 0.02 mag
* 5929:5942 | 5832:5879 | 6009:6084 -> 0.03 mag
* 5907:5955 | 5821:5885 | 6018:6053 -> 0.03 mag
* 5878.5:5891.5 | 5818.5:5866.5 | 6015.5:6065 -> 0.12 mag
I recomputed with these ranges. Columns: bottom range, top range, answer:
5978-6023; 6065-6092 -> 1.06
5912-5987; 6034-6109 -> 1.06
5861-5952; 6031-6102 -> 1.12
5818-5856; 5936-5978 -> 1.01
